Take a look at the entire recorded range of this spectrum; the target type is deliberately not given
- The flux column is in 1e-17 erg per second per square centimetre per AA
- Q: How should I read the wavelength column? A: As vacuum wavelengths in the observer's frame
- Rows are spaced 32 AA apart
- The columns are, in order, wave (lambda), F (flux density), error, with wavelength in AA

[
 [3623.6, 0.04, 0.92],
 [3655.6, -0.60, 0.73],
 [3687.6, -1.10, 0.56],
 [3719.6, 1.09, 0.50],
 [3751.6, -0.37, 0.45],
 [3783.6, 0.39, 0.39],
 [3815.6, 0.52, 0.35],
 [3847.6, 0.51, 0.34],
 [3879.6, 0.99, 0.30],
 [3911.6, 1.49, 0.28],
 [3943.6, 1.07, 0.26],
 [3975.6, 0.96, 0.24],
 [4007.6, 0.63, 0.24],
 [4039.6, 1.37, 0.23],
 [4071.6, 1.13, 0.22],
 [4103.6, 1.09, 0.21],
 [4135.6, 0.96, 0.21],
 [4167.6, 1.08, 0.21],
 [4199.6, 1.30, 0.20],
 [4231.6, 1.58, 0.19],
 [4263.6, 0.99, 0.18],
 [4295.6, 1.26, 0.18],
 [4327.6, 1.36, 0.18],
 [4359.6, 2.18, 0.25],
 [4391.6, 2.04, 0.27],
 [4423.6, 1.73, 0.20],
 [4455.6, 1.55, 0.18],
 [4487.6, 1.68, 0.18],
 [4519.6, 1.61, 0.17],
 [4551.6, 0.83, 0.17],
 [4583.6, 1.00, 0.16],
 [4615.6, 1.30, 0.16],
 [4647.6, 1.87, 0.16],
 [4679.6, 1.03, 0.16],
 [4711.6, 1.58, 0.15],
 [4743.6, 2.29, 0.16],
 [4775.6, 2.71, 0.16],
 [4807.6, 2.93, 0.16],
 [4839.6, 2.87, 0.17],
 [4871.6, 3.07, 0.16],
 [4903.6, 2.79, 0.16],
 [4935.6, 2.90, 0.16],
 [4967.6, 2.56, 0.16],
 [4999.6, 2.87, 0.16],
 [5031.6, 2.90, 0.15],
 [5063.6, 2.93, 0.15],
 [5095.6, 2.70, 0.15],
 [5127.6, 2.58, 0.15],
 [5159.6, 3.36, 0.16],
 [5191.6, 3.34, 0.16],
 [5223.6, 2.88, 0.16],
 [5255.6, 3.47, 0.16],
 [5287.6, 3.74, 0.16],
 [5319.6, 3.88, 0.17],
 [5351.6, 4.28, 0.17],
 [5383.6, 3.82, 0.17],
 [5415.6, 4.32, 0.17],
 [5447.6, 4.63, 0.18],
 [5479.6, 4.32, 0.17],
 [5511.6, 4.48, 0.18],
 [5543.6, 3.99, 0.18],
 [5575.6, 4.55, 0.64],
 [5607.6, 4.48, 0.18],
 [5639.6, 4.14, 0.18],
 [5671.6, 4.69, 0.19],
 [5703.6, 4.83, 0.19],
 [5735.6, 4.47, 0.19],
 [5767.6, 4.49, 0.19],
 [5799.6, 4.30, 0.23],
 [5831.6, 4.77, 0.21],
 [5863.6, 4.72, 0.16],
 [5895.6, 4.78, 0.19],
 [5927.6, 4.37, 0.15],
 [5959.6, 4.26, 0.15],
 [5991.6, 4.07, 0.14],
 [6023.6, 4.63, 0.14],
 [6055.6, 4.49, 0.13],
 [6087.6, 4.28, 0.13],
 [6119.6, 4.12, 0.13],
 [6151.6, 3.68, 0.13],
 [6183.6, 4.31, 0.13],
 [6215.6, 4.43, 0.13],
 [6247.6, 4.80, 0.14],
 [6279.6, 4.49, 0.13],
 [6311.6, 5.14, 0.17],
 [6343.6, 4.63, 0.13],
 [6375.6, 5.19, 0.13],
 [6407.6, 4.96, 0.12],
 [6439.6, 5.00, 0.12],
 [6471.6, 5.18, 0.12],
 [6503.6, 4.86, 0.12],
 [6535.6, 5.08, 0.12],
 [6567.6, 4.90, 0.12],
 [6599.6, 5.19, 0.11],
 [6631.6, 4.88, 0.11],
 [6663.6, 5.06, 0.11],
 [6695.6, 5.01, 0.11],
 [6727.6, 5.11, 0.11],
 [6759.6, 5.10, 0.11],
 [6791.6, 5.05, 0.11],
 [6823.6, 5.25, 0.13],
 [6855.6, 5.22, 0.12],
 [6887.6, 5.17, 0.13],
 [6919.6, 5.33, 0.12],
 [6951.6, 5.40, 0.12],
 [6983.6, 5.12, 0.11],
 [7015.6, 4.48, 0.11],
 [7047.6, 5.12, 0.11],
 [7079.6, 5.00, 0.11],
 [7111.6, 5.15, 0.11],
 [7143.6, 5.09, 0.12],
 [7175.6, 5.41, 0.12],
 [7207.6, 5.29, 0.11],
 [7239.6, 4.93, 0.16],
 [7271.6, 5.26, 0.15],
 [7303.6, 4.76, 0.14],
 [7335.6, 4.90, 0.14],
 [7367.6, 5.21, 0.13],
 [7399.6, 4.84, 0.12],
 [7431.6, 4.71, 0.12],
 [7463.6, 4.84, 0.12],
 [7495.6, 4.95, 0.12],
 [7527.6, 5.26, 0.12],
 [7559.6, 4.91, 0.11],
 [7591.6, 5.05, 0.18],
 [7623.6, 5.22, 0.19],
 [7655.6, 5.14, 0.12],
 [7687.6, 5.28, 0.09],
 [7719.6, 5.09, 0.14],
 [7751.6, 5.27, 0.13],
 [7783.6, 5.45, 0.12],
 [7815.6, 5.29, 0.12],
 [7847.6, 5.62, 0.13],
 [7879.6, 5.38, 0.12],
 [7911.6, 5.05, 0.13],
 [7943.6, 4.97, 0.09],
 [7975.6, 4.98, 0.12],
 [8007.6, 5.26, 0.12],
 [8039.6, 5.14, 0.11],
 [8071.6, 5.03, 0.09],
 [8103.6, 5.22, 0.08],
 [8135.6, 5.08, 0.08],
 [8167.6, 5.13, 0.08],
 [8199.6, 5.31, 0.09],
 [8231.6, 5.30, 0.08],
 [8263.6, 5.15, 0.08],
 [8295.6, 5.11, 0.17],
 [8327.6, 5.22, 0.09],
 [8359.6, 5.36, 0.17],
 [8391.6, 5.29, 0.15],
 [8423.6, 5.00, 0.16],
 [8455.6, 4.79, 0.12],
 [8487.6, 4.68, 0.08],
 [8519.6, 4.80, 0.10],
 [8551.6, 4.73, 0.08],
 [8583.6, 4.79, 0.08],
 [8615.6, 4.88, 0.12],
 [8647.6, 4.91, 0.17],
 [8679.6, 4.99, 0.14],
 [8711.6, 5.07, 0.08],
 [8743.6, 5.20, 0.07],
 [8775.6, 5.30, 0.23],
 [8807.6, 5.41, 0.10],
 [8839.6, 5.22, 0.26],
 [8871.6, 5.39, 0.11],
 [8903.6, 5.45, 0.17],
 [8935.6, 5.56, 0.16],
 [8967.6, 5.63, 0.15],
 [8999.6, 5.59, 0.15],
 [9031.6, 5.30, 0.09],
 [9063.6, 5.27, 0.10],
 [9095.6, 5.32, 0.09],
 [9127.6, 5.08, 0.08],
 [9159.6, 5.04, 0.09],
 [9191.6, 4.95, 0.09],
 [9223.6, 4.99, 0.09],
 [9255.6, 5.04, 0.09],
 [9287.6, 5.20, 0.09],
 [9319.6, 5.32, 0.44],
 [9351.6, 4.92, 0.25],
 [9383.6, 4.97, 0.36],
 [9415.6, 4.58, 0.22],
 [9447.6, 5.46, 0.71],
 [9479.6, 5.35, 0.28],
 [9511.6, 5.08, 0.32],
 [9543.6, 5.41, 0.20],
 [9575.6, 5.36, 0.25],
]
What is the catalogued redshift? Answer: 0.19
